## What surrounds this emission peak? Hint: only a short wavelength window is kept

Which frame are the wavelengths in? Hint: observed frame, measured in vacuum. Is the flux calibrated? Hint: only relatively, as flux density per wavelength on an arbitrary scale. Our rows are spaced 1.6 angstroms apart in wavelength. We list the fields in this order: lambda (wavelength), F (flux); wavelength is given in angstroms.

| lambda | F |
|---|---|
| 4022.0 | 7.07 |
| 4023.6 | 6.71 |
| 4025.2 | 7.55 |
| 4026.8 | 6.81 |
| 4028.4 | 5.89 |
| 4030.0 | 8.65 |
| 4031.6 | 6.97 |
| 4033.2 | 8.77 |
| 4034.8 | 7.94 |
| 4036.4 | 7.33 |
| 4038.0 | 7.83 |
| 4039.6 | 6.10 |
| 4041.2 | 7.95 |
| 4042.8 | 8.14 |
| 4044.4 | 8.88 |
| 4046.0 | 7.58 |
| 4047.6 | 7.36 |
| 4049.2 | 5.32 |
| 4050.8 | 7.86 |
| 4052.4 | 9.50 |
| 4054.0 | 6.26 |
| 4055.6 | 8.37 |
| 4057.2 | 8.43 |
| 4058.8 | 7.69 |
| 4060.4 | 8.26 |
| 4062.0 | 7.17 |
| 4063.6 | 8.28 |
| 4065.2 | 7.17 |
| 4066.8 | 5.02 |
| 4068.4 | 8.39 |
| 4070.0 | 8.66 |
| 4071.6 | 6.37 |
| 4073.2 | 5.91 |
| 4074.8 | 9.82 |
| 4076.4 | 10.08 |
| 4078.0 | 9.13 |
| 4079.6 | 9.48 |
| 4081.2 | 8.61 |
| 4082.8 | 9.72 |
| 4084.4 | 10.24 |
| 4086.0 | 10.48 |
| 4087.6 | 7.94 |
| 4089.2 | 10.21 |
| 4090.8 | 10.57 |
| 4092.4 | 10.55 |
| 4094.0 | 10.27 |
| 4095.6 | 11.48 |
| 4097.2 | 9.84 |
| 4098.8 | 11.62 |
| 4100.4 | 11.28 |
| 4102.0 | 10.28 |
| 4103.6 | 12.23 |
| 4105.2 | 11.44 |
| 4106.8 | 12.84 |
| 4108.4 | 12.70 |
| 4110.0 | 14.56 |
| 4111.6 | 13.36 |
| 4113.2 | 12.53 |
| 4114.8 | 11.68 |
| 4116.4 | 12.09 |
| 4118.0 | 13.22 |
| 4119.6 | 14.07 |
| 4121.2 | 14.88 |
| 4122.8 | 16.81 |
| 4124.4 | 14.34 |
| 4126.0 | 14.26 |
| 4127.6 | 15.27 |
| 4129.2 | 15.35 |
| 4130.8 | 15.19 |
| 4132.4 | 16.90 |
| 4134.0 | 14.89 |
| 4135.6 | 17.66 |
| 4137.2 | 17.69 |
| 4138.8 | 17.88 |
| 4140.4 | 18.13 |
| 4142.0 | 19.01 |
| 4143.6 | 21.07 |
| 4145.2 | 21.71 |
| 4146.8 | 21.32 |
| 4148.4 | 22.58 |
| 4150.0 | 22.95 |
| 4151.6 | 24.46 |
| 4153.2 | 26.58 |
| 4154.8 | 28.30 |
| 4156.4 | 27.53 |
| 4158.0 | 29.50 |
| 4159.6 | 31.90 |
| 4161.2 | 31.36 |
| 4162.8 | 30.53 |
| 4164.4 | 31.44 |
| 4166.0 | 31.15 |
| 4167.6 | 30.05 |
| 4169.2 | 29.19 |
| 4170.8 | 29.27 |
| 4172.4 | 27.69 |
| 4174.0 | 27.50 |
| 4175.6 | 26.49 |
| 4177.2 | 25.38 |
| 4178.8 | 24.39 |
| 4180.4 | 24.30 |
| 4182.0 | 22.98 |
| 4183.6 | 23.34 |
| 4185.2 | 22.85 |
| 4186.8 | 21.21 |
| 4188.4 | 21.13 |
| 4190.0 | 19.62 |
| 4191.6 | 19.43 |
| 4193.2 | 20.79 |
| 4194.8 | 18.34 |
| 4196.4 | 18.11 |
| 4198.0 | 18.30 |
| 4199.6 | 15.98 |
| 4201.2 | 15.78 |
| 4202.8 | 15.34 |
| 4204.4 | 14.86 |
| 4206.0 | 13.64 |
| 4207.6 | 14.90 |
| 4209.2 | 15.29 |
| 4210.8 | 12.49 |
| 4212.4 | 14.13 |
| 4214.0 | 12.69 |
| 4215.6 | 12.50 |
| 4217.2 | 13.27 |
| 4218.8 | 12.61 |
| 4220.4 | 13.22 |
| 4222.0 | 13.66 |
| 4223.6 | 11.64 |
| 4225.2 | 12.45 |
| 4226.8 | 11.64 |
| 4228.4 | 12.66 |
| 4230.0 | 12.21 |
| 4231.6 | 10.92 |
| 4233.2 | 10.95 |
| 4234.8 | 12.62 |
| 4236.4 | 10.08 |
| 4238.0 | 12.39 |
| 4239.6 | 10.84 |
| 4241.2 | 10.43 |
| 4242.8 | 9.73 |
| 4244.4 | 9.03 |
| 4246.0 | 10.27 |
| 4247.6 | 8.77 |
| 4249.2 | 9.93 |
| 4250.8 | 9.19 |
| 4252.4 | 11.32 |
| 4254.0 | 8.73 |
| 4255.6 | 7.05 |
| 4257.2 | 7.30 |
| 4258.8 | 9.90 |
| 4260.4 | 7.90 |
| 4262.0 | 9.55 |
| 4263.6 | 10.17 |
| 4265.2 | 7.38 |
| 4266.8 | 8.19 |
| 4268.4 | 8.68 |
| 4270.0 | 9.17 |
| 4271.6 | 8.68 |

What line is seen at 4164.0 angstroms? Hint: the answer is C IV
